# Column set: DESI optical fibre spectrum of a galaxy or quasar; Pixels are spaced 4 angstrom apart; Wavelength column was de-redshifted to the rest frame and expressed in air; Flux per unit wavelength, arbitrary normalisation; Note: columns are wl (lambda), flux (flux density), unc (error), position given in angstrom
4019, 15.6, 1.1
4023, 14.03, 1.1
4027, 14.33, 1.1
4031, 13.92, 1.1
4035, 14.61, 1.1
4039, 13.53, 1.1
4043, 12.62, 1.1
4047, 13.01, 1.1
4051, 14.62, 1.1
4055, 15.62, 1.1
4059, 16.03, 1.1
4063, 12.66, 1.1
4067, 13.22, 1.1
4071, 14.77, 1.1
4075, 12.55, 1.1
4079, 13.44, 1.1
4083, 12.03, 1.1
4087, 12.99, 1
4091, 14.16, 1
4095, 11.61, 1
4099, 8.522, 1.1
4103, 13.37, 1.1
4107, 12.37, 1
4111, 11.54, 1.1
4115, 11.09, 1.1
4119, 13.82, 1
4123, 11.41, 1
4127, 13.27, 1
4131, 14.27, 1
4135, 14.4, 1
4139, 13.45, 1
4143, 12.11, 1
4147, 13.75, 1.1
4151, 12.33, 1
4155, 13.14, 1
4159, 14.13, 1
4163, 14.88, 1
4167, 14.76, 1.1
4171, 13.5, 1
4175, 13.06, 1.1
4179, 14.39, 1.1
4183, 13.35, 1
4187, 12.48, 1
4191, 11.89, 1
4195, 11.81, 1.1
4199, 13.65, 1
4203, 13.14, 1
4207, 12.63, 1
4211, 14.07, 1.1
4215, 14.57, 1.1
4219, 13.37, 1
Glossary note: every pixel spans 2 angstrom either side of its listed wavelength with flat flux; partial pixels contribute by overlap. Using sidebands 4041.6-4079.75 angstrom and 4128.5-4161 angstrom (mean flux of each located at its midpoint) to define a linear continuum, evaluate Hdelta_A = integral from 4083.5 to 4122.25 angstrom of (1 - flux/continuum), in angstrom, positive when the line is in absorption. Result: 4.34 angstrom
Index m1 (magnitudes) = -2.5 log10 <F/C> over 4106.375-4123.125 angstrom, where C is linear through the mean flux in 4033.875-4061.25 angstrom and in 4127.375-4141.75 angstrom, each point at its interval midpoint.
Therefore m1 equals 0.16 mag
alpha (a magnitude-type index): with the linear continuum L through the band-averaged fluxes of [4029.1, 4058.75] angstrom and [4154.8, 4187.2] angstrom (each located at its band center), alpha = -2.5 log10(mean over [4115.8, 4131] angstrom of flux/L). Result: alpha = 0.086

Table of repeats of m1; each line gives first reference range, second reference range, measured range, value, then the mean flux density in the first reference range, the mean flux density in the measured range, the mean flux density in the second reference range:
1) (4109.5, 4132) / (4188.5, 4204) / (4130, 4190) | -0.084 mag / 12.5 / 13.6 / 12.6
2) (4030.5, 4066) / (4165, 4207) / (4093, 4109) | 0.194 mag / 14.1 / 11.5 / 13.2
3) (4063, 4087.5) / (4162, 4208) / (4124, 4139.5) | -0.042 mag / 13.1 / 13.7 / 13.3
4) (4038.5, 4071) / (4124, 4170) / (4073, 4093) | 0.068 mag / 14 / 13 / 13.6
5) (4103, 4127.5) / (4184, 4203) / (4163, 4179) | -0.123 mag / 12.3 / 14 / 12.6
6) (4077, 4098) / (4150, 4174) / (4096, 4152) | 0.058 mag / 12.6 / 12.5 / 13.8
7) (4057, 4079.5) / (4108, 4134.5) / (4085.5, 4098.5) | 0.075 mag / 13.8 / 12.4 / 12.7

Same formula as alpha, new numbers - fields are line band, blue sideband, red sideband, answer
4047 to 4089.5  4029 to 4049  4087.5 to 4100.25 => -0.09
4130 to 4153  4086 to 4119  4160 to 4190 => -0.03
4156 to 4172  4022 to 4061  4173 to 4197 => -0.10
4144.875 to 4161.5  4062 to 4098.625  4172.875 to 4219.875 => -0.02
